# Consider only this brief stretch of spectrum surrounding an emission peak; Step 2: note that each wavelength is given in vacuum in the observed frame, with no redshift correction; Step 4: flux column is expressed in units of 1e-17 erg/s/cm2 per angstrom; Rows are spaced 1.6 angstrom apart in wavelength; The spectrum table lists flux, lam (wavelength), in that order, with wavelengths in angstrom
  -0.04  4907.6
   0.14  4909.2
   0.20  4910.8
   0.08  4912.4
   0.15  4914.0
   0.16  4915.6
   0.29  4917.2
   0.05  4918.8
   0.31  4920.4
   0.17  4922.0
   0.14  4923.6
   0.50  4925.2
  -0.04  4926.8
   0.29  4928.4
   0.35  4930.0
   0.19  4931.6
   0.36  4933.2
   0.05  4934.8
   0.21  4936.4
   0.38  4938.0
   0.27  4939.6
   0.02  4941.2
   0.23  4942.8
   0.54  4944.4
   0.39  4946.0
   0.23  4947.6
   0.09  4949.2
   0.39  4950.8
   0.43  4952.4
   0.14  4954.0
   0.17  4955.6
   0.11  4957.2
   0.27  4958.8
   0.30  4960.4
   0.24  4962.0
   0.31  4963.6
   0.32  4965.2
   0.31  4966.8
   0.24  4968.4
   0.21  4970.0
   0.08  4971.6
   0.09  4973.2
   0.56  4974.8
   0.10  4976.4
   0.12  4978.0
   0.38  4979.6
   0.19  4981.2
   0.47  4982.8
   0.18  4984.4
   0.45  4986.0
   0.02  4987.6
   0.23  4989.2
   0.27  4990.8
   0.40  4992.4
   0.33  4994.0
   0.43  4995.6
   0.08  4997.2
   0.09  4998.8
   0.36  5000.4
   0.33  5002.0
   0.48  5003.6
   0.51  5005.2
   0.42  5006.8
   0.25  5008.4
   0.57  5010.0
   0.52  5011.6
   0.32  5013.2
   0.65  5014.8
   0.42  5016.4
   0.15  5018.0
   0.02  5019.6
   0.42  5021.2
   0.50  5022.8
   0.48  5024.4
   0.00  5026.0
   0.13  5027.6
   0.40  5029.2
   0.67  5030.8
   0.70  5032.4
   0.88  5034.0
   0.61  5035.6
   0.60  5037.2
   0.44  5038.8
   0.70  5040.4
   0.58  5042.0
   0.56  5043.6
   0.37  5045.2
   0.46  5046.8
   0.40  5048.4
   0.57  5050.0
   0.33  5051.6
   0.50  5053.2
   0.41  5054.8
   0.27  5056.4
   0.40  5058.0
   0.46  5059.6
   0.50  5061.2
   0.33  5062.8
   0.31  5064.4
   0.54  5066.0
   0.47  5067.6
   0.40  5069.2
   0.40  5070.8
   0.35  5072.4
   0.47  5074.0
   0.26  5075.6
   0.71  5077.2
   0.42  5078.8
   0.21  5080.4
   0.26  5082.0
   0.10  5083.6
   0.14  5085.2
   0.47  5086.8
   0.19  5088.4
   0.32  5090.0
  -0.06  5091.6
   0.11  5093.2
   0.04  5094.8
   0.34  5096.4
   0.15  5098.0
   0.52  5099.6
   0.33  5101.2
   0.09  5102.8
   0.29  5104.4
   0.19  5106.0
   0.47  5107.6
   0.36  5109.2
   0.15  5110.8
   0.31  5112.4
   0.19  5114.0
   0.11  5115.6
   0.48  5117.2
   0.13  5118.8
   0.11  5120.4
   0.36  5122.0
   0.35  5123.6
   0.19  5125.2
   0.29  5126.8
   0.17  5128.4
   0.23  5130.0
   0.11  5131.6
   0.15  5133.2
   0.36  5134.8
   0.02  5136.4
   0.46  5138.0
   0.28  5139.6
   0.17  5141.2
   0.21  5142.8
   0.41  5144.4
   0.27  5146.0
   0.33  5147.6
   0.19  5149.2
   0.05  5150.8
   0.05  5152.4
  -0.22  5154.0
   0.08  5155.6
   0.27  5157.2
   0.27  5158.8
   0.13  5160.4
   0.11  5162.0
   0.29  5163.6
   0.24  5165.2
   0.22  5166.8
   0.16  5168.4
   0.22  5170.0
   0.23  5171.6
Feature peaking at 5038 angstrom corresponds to C IV 1549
